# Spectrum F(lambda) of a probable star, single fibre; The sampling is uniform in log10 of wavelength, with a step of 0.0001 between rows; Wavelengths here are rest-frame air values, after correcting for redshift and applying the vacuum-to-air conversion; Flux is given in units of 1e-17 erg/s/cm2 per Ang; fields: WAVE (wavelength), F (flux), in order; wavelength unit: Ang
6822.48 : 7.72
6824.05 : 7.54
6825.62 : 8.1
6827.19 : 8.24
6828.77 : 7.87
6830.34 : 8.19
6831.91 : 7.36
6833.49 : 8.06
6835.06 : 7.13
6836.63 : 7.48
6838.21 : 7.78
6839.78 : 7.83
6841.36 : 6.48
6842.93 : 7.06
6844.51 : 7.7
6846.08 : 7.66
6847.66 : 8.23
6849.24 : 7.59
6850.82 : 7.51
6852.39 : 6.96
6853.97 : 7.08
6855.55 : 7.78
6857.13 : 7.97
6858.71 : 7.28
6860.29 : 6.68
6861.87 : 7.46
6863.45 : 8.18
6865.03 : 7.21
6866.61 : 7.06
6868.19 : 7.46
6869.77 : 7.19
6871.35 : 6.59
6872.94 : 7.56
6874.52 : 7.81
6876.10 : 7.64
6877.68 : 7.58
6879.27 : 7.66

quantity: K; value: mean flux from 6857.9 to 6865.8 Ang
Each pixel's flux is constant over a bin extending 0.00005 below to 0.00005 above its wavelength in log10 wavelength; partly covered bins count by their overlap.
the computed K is 7.36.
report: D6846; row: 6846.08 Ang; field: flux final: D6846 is 7.66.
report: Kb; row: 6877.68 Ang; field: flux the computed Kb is 7.58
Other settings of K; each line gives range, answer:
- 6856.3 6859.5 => 7.62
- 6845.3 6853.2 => 7.59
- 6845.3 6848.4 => 7.93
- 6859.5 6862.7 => 7.08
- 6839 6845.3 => 7.27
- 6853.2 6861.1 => 7.35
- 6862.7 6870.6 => 7.42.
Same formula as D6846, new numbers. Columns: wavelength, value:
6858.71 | 7.28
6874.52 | 7.81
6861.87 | 7.46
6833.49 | 8.06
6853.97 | 7.08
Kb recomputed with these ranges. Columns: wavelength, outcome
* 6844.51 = 7.7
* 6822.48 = 7.72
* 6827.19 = 8.24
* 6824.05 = 7.54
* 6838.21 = 7.78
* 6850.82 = 7.51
